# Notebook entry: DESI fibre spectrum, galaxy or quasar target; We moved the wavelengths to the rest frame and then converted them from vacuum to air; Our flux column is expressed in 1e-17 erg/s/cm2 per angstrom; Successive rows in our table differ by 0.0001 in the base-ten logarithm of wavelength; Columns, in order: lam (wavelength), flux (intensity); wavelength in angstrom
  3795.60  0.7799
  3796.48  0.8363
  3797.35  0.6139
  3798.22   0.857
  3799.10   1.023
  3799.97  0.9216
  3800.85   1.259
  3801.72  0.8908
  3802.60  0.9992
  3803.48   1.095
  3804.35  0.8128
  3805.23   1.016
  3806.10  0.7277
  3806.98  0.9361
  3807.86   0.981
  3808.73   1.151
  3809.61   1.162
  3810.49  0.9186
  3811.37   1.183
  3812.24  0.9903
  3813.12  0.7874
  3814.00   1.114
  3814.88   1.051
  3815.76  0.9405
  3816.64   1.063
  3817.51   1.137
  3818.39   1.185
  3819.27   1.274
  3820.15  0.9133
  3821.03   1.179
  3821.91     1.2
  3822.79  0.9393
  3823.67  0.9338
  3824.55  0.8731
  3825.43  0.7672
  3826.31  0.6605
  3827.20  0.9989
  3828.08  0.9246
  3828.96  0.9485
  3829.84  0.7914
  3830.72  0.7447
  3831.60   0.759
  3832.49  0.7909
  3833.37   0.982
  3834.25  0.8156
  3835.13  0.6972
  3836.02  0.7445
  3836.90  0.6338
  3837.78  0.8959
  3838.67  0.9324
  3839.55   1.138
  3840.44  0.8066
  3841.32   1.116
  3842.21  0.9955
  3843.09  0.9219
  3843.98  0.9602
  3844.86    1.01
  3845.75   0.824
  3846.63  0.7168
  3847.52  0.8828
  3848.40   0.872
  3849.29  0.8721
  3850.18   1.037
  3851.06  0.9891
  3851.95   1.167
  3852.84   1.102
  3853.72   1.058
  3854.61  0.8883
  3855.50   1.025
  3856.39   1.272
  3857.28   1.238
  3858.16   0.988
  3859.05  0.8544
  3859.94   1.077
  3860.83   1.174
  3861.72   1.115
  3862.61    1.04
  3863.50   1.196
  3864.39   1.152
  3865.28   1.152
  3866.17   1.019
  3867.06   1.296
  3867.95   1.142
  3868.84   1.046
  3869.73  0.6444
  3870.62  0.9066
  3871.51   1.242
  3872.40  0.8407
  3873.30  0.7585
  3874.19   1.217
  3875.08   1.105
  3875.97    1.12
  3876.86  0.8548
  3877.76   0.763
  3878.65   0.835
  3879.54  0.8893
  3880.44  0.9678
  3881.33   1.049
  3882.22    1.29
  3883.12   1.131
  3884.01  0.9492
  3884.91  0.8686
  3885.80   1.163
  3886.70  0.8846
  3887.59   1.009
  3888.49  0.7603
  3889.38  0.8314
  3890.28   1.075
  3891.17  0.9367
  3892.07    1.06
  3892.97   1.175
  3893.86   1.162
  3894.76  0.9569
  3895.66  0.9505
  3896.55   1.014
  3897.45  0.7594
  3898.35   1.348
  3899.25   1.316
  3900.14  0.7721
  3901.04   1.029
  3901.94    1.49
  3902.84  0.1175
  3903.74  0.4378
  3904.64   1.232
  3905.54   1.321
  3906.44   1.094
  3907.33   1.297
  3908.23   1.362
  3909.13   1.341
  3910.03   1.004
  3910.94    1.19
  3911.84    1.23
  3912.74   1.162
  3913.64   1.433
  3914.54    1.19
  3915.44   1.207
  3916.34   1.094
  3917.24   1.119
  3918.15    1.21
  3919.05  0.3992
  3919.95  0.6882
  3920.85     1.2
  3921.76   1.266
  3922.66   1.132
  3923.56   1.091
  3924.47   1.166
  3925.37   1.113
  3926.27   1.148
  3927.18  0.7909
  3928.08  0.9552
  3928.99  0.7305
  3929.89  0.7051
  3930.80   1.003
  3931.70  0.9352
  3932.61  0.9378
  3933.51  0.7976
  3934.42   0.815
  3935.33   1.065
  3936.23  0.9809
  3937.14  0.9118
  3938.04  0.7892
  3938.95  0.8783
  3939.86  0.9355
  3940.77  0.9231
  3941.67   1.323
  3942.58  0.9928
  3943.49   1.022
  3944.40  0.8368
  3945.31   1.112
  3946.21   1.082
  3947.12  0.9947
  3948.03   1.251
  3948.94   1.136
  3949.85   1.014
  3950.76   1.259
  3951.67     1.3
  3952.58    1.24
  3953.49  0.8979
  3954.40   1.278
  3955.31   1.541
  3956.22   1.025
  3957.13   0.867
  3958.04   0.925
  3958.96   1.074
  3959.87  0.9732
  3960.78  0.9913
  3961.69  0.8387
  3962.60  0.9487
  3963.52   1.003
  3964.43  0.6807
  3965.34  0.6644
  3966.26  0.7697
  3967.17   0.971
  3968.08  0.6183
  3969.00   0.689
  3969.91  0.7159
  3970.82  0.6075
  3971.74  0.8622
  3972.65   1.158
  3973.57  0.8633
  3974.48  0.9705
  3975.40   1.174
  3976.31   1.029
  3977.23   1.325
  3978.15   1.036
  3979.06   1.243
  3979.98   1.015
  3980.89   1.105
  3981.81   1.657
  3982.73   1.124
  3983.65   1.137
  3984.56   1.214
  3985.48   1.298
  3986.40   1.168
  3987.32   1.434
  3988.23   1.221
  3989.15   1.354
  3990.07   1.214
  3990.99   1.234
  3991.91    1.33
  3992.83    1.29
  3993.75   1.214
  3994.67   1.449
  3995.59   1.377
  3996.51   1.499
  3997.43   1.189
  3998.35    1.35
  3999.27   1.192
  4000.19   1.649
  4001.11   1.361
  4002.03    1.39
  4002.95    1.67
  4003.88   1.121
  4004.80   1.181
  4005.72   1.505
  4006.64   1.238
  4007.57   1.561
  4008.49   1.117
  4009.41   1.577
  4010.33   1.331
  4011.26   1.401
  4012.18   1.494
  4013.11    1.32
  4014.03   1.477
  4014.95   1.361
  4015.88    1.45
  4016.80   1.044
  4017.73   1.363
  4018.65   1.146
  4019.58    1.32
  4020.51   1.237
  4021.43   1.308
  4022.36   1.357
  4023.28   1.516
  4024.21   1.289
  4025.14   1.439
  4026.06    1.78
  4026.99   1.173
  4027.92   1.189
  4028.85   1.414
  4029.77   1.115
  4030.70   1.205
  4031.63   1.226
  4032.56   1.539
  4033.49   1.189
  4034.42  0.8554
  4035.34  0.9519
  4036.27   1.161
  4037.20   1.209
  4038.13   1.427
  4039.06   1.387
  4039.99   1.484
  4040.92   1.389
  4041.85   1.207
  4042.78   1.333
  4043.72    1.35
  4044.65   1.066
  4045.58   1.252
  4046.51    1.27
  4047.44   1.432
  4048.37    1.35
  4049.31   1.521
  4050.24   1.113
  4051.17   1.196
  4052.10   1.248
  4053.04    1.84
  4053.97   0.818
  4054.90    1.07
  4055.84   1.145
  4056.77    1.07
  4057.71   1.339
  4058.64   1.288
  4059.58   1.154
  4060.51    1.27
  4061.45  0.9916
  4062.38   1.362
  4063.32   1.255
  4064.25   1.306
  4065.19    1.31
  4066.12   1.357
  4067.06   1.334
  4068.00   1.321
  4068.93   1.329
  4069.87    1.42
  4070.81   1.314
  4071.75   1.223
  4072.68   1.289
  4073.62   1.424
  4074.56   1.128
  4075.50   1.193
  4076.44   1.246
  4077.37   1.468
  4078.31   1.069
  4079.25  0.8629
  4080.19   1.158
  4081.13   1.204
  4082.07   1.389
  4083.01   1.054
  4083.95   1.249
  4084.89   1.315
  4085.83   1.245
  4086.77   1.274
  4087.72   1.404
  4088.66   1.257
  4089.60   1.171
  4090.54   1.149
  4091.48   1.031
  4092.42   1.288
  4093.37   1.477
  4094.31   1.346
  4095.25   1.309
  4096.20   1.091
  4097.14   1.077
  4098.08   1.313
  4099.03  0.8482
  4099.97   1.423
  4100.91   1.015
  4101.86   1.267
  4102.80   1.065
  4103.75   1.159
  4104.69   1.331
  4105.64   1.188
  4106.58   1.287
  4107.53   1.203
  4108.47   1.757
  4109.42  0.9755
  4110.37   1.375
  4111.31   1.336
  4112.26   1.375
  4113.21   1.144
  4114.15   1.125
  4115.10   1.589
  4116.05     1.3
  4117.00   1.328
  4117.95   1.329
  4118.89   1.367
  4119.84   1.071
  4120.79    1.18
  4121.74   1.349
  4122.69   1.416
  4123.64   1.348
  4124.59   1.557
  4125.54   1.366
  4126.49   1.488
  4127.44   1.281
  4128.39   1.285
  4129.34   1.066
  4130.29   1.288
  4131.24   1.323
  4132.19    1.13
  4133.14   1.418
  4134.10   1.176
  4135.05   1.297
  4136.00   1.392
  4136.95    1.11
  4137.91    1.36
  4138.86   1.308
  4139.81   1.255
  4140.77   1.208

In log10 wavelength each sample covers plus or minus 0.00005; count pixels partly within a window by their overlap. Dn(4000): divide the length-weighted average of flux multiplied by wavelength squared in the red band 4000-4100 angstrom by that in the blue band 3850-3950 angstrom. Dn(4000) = 1.34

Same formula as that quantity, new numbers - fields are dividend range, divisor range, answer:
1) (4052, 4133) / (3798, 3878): 1.46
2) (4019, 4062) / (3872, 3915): 1.32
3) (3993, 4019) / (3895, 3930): 1.35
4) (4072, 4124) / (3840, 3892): 1.40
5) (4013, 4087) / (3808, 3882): 1.44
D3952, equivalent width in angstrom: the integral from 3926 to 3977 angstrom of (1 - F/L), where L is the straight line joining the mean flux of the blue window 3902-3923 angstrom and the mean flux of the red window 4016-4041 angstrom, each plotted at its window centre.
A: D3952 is 8.2 angstrom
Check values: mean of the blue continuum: 1.08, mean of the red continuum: 1.29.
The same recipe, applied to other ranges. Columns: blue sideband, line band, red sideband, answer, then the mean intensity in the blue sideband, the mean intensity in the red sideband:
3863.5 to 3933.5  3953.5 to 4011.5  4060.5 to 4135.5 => -1.36 angstrom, 1.03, 1.26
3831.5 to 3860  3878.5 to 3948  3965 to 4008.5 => 2.24 angstrom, 0.942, 1.18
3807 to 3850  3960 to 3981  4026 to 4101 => 3.82 angstrom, 0.941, 1.25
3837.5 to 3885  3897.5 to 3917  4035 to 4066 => -0.89 angstrom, 1.01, 1.26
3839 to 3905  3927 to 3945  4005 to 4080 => 3.06 angstrom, 1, 1.29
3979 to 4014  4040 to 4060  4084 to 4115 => 0.27 angstrom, 1.32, 1.24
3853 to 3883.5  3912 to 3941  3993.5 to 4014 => 4.57 angstrom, 1.04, 1.38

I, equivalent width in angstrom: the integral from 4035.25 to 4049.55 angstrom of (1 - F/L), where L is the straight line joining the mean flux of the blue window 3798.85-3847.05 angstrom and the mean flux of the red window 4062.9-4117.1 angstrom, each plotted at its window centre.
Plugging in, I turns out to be -1.3 angstrom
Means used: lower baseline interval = 0.949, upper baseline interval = 1.25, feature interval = 1.3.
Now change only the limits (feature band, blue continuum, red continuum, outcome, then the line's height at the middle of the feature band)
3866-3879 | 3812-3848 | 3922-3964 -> -0.3 angstrom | 0.961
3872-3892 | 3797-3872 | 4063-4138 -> 1.2 angstrom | 1.03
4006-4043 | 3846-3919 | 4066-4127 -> -3.9 angstrom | 1.19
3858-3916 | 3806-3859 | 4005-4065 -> 0.2 angstrom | 1.05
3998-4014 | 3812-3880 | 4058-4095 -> -2.9 angstrom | 1.17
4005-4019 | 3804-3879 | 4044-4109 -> -2.2 angstrom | 1.17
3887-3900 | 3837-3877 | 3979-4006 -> 0.9 angstrom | 1.09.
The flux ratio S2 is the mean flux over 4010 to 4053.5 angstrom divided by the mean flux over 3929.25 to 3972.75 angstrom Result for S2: 1.36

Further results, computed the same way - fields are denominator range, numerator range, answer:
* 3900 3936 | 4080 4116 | 1.20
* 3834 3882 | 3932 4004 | 1.11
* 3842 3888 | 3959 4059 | 1.21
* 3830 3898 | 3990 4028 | 1.38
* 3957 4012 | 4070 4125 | 1.08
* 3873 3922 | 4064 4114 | 1.20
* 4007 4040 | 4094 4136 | 0.97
